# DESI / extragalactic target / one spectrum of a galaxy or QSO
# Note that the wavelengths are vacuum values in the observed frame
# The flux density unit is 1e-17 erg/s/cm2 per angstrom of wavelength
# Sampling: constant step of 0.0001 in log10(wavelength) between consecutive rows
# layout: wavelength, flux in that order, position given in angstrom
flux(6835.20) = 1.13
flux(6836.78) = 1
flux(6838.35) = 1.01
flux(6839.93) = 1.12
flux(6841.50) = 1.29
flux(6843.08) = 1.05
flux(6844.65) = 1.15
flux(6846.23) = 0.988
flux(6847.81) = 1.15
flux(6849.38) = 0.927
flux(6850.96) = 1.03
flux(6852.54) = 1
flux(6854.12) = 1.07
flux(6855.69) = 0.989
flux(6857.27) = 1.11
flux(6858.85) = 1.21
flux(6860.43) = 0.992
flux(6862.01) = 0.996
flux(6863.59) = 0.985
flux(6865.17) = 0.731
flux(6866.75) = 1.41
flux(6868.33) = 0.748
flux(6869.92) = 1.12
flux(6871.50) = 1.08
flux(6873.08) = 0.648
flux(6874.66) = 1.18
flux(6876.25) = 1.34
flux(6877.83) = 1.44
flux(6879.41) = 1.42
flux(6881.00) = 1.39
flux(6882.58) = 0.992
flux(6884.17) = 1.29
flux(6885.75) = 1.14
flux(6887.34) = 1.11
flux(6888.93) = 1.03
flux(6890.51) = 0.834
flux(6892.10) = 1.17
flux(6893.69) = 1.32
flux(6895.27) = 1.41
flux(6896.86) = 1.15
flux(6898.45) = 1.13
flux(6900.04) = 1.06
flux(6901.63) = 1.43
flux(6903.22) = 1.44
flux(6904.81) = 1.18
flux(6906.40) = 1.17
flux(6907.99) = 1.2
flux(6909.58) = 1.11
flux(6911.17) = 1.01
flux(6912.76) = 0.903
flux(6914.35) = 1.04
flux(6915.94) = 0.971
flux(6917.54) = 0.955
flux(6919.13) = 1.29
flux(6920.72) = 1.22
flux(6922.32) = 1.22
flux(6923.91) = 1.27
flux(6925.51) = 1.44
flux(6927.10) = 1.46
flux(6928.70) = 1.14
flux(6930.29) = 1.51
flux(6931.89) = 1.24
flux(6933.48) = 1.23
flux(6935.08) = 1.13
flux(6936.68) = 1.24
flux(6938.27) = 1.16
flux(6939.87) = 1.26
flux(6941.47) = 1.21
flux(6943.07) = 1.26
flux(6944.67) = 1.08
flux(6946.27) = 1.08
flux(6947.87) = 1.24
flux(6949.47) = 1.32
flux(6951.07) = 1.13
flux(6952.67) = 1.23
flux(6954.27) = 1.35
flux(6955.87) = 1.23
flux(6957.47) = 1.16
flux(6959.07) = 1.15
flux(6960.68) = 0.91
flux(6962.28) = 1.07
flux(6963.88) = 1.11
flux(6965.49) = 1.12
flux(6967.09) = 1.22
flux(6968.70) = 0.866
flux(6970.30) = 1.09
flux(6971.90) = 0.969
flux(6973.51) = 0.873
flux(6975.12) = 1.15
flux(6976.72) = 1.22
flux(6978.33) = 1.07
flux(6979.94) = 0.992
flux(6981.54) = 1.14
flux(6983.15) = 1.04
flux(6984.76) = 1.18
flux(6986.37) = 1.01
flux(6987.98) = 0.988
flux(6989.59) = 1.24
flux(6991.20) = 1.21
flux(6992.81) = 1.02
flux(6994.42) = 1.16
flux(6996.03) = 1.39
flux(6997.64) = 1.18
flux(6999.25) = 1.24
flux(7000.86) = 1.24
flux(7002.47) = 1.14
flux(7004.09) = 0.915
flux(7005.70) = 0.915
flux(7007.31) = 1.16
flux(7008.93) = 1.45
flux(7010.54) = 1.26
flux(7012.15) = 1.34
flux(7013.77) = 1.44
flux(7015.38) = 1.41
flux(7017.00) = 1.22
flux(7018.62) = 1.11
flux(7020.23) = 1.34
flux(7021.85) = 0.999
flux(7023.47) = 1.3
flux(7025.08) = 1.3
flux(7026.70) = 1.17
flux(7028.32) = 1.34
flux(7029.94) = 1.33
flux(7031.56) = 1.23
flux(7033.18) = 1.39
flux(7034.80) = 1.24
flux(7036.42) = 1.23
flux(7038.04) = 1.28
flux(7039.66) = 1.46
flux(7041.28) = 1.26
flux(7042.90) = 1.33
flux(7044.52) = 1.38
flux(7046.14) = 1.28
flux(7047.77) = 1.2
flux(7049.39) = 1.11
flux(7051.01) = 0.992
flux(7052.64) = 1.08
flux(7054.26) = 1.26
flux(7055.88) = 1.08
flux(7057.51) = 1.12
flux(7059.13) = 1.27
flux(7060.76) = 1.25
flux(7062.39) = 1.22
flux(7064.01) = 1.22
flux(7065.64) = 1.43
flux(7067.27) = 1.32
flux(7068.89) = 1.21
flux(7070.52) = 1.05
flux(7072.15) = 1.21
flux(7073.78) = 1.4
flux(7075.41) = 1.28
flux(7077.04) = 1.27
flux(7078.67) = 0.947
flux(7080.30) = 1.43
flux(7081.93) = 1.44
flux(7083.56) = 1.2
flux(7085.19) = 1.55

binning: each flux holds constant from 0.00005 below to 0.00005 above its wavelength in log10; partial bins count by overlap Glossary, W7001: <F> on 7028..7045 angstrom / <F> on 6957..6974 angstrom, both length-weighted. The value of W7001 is 1.3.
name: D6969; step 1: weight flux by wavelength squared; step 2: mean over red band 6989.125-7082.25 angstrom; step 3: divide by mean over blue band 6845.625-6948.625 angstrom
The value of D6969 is 1.12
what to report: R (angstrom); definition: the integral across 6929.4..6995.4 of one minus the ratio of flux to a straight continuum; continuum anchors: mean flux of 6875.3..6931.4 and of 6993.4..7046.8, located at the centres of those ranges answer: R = 4.6 angstrom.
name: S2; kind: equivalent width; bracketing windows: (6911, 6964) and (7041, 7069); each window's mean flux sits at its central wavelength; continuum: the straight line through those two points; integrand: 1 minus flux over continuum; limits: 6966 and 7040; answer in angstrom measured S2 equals 1.5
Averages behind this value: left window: 1.19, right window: 1.22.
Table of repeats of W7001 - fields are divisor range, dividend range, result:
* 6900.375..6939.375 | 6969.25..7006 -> 0.92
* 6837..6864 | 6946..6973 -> 1.06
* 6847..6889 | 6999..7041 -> 1.14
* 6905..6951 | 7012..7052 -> 1.06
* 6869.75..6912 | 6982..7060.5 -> 1.03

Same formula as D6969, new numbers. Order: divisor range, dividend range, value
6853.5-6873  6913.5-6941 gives 1.22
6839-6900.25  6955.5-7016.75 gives 1.06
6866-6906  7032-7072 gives 1.10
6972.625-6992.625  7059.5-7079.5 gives 1.16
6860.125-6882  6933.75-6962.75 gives 1.09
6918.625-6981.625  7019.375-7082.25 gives 1.09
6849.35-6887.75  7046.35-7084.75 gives 1.18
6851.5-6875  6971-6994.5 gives 1.10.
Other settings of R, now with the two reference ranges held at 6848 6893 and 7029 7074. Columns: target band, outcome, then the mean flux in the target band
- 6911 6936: -1.4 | 1.19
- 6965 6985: 1.8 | 1.07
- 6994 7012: 0.1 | 1.19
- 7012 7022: -0.5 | 1.28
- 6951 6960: -0.4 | 1.21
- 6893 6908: -1.9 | 1.25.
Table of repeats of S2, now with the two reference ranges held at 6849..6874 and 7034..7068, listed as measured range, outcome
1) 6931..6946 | -1.3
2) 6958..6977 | 1.3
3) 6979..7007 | 1.2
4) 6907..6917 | 0.3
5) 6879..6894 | -1.8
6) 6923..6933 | -2.3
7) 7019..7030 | -0.3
